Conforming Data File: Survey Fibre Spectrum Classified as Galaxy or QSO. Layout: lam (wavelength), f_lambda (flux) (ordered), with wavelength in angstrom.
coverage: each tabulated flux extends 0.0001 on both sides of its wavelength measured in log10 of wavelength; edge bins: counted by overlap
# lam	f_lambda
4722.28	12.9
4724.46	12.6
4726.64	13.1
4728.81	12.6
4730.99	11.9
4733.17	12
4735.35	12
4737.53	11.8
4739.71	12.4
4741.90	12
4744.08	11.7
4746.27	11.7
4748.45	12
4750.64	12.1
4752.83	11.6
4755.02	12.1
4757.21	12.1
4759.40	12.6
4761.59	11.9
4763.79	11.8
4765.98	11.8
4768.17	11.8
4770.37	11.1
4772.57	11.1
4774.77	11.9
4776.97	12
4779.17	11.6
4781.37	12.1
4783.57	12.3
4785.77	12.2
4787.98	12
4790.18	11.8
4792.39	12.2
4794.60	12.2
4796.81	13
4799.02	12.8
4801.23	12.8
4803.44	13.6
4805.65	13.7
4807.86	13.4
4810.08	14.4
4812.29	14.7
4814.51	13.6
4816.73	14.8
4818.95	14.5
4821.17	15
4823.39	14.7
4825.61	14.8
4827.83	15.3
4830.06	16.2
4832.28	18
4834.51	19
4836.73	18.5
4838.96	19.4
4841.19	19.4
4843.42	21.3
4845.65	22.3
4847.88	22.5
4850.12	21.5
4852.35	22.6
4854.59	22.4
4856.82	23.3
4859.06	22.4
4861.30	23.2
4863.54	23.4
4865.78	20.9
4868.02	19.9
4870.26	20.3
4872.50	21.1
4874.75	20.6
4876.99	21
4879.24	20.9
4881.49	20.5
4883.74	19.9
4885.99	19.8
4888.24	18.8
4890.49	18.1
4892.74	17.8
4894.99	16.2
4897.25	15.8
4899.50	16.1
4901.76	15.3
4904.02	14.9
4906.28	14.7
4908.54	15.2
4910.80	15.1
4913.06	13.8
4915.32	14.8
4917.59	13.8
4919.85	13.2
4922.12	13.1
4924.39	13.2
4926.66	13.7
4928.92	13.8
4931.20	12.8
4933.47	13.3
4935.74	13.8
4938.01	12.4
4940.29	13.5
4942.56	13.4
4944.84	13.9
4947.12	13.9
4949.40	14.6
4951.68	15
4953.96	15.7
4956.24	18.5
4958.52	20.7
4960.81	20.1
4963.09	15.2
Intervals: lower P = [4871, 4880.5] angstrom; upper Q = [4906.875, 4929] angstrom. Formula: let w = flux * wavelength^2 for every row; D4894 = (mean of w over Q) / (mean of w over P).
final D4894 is 0.68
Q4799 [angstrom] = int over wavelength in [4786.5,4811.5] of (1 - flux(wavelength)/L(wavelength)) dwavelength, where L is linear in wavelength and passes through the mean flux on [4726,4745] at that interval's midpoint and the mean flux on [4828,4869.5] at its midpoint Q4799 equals 6.01 angstrom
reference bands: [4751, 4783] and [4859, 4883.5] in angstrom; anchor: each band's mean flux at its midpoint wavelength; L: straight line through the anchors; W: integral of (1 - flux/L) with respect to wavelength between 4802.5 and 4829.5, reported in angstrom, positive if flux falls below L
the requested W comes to 3.0 angstrom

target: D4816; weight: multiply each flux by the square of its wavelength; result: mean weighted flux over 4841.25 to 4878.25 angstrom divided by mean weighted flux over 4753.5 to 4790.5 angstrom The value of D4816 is 1.9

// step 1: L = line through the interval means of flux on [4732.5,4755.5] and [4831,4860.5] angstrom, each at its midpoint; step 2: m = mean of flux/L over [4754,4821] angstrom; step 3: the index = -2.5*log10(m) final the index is 0.238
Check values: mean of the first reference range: 11.9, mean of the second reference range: 21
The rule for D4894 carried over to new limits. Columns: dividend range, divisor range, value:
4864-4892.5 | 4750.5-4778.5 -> 1.79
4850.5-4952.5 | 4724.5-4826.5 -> 1.42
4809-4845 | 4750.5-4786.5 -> 1.43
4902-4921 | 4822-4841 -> 0.88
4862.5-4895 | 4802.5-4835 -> 1.37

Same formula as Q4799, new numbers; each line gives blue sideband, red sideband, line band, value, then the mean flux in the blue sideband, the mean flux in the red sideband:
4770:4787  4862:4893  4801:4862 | -4.7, 11.8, 20.3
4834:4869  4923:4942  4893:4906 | 0.7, 21.4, 13.3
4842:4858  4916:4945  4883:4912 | 0.6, 22.2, 13.4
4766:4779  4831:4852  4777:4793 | 1.4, 11.6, 20.3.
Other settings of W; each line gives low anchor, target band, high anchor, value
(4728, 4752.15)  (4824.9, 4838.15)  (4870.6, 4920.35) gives -1.7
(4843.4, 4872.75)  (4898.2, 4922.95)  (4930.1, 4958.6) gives 4.1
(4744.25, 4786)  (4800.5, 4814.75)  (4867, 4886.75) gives 1.3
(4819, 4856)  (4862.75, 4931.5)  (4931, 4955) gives -3.9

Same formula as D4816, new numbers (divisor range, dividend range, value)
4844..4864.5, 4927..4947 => 0.61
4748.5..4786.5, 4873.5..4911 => 1.57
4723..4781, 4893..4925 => 1.32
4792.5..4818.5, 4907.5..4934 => 1.07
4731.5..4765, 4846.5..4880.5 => 1.90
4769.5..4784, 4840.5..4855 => 1.91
